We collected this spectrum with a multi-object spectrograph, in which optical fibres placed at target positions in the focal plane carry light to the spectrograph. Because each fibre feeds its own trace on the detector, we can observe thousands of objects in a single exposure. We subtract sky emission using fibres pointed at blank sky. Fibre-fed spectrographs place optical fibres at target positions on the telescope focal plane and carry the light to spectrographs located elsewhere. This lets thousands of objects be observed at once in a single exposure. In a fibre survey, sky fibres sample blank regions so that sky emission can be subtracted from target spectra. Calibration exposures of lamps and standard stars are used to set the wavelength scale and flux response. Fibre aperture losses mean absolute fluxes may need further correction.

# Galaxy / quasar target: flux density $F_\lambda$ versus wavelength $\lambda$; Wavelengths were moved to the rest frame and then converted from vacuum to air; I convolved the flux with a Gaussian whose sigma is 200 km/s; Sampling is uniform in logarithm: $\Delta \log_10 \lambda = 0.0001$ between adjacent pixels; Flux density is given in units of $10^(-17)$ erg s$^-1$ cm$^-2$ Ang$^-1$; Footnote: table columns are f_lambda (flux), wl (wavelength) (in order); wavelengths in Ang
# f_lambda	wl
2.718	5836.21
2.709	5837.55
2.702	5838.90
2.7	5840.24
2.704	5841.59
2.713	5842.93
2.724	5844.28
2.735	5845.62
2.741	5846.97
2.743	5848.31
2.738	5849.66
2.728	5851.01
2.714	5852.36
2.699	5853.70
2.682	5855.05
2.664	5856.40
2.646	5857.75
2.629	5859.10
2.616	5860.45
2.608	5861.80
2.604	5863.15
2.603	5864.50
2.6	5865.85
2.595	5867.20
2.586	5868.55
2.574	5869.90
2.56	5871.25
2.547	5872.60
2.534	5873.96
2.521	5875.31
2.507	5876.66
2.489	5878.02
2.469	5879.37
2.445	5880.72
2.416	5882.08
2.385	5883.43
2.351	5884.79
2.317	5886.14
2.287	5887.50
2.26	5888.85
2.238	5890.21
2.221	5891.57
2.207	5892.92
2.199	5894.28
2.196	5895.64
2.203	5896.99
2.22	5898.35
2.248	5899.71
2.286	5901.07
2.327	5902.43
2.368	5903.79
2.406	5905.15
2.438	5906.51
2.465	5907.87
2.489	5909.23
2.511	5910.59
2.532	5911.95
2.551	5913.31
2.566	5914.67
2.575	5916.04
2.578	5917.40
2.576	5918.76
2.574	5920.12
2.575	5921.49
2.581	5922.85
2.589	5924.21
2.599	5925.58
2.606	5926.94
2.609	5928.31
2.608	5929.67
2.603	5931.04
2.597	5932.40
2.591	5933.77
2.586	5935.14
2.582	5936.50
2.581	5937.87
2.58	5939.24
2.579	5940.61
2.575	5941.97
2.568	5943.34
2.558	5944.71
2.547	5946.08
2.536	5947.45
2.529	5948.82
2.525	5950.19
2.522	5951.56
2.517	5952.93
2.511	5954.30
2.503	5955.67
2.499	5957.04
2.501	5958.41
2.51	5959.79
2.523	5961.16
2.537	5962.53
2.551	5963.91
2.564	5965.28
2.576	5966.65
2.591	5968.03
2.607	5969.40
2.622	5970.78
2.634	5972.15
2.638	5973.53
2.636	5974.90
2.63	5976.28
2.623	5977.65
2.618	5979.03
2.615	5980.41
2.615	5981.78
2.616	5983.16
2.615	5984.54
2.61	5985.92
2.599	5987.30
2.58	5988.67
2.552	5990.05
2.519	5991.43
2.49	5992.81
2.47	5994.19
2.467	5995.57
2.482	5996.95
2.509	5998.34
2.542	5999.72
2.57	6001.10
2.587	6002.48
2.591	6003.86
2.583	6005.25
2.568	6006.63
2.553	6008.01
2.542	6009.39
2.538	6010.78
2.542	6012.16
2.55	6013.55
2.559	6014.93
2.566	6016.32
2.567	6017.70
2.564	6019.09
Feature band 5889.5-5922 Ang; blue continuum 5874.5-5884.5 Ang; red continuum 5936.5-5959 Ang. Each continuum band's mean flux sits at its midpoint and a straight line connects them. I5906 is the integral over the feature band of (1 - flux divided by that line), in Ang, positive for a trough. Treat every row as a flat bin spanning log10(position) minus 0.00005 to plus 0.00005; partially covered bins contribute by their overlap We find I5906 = 1.2 Ang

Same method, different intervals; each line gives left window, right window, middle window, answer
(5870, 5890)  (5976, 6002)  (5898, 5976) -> -1.1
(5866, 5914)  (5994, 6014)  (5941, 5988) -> -1.5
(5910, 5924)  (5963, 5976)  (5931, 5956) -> 0.2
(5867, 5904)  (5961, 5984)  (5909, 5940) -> -1.3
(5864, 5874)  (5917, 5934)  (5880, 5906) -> 2.9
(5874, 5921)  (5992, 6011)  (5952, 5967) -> -0.3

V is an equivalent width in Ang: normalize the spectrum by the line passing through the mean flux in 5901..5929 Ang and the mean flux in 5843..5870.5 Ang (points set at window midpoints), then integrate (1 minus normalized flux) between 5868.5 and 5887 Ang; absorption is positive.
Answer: 0.98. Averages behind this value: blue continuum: 2.66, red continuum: 2.52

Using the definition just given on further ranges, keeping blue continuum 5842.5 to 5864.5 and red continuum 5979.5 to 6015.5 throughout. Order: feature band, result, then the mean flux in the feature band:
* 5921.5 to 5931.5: 0.1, 2.6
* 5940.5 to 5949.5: 0.2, 2.56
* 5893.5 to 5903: 1.5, 2.24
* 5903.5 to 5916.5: 0.7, 2.49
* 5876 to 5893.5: 2.0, 2.35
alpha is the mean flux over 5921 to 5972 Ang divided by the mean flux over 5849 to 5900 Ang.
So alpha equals 1.03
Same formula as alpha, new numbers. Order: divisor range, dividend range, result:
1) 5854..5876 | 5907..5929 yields 0.99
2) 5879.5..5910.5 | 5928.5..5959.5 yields 1.10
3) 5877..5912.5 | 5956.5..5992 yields 1.10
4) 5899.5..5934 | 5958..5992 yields 1.03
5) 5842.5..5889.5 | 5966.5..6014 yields 1.00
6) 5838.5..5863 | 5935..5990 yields 0.96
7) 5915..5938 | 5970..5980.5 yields 1.01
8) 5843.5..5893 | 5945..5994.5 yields 1.01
